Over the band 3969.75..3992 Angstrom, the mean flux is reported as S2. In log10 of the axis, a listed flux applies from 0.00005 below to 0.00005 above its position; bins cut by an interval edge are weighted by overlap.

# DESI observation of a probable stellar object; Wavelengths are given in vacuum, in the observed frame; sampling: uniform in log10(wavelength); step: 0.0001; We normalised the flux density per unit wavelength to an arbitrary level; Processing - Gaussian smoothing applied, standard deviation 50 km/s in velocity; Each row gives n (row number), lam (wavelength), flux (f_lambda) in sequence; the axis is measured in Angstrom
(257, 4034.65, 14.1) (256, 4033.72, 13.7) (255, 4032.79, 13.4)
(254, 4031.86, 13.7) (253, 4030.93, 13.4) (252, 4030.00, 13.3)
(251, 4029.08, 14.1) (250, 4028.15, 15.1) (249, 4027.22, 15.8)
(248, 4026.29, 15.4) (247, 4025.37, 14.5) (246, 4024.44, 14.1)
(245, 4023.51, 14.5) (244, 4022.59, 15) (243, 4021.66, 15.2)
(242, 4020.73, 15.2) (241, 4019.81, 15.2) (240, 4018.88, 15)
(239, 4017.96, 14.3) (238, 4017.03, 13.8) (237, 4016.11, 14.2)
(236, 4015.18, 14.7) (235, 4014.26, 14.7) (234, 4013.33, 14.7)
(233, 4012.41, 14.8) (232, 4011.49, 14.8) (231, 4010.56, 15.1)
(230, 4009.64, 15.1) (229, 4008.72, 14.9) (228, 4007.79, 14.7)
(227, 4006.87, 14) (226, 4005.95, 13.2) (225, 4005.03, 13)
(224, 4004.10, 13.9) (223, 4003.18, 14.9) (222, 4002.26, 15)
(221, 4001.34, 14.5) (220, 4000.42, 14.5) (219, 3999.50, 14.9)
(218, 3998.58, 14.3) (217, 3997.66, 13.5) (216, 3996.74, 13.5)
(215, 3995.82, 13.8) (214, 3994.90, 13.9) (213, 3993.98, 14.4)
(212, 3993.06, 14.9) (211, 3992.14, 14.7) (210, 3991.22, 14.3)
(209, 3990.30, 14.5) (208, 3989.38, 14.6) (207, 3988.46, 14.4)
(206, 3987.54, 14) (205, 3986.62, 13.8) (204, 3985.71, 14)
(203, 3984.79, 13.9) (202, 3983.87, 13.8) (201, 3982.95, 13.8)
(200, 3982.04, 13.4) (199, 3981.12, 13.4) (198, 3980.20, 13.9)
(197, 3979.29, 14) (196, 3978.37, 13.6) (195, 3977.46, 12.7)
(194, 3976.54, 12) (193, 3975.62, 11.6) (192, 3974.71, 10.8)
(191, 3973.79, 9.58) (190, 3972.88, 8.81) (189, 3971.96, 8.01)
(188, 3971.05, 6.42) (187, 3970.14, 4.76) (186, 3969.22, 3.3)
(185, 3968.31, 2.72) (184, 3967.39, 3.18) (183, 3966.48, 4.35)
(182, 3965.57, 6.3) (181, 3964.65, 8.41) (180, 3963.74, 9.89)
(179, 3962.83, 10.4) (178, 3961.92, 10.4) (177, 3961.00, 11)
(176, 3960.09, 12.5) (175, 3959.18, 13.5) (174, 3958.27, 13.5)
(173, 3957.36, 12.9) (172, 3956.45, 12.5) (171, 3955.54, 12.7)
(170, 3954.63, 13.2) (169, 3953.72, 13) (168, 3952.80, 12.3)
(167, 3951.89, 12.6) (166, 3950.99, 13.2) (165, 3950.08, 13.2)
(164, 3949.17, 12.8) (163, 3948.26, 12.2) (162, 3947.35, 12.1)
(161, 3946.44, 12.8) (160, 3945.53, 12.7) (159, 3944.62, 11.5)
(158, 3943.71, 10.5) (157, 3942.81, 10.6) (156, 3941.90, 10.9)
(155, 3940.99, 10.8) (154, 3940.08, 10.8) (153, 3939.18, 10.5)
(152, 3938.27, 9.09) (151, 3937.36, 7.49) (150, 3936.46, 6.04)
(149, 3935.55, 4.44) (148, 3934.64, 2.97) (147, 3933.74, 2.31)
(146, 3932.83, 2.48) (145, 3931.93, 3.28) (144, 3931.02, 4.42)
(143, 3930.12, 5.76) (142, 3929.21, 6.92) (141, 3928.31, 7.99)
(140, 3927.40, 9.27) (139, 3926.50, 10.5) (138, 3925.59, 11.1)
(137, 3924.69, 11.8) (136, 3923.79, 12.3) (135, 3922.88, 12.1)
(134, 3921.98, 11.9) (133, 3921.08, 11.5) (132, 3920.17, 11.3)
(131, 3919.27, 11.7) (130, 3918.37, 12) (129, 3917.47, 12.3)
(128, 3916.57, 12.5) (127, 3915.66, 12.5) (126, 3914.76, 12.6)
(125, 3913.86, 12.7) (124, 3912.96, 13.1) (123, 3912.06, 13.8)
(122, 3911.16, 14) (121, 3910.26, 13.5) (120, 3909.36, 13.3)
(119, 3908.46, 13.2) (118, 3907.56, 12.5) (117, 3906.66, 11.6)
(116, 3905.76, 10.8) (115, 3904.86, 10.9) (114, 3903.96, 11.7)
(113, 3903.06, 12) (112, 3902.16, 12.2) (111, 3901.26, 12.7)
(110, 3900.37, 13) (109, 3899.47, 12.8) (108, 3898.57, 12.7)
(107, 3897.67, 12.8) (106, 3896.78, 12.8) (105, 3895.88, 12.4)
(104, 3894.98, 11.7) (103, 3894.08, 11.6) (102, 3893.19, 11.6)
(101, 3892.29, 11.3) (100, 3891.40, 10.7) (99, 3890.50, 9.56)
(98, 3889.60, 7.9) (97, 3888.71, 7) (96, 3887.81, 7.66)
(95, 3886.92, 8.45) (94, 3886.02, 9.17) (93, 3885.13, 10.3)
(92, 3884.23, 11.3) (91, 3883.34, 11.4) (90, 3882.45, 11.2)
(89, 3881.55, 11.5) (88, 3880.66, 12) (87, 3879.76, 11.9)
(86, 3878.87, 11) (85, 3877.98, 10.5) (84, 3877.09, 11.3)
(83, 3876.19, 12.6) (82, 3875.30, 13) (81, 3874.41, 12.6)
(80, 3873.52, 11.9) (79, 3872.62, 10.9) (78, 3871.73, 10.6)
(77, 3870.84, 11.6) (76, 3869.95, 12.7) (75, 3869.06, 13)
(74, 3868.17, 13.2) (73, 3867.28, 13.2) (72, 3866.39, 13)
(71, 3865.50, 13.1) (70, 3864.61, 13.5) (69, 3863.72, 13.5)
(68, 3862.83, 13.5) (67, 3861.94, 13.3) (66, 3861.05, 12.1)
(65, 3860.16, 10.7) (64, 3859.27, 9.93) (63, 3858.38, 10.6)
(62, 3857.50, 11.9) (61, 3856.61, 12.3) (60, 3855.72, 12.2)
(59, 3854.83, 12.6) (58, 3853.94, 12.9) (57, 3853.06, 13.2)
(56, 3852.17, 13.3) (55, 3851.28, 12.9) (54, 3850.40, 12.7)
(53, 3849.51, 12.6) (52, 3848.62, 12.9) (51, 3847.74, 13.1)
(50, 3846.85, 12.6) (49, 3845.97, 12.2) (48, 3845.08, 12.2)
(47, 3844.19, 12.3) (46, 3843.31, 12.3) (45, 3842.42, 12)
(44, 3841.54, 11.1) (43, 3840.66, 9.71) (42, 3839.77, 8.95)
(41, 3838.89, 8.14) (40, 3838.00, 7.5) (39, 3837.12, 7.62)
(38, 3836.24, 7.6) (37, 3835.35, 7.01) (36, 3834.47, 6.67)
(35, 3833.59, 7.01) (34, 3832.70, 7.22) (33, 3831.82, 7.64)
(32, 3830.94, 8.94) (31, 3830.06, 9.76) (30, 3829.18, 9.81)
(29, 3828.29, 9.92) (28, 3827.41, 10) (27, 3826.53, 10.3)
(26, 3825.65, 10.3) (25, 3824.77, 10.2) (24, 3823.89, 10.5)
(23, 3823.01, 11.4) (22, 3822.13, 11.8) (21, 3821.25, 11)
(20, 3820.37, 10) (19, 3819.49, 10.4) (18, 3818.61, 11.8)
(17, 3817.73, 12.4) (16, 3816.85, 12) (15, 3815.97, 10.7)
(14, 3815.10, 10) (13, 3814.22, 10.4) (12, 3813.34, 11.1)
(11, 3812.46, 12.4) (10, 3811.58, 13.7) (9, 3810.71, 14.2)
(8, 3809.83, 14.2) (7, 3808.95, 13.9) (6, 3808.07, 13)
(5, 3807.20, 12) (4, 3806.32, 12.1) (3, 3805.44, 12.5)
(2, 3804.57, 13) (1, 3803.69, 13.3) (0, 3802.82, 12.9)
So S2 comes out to 12.3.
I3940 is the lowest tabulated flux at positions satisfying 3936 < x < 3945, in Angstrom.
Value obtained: 6.04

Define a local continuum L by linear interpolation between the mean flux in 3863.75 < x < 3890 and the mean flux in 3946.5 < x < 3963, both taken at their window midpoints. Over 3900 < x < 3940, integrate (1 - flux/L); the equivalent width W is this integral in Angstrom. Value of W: 5.73 Angstrom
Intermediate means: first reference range 11.3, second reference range 12.5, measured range 10.2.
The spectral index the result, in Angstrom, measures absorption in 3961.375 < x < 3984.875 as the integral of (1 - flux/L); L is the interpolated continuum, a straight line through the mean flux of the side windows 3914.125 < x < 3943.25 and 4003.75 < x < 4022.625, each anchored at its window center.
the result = 4.6 Angstrom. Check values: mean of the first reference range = 9.15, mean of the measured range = 9.69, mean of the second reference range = 14.5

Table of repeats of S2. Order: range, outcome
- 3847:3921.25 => 11.9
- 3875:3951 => 10.7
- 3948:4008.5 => 12.1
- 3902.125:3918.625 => 12.5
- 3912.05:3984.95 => 10.3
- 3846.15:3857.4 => 12.7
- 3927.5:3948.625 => 8.2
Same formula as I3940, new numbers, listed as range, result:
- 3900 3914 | 10.8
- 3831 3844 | 6.67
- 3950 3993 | 2.72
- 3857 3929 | 7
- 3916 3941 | 2.31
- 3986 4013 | 13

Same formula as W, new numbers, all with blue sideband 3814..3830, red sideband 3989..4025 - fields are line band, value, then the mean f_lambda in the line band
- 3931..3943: 5.7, 6.87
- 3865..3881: -0.5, 12.1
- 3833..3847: 1.9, 9.6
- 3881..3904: 2.1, 11.1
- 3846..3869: -2.4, 12.6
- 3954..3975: 6.9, 9.11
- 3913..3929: 1.5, 11.5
